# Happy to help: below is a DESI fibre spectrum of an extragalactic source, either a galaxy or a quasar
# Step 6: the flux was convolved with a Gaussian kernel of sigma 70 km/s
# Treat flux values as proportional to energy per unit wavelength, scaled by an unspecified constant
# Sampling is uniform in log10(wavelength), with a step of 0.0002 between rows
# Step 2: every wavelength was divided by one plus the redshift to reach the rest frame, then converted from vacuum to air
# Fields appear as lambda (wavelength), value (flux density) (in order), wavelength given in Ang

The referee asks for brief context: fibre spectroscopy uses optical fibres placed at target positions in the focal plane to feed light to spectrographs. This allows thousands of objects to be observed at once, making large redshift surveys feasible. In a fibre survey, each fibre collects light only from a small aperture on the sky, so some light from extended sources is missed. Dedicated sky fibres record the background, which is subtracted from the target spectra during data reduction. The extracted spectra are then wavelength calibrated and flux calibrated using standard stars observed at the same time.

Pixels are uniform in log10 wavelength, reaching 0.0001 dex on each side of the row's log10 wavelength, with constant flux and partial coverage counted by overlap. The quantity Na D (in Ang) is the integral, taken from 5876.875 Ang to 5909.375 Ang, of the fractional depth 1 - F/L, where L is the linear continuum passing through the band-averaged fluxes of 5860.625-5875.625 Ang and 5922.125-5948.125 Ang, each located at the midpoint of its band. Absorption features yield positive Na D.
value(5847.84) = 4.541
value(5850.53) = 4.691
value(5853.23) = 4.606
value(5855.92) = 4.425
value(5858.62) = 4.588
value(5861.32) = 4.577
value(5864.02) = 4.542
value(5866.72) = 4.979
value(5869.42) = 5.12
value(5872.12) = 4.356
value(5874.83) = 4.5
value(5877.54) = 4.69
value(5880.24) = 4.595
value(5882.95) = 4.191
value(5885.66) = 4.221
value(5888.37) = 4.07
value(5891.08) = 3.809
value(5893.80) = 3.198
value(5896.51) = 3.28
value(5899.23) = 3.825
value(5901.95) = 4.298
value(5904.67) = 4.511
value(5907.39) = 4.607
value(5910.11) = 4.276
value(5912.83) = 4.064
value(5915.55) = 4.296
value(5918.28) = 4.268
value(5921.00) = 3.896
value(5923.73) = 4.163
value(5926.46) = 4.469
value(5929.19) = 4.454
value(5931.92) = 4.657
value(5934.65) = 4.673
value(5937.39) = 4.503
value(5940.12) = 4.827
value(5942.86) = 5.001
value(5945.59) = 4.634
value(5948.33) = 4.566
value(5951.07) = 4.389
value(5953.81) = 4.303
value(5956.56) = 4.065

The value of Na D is 3.9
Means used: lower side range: 4.69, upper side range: 4.59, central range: 4.1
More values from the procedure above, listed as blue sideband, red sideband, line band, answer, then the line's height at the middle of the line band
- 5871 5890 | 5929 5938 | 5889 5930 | 3.7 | 4.49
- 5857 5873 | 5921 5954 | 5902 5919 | 1.0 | 4.6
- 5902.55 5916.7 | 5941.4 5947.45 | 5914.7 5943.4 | 0.9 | 4.6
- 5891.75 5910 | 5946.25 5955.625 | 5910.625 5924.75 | -0.1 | 4.12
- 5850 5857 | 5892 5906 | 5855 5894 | -1.8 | 4.22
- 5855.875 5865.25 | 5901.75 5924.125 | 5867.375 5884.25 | -0.5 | 4.46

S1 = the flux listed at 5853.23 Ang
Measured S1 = 4.606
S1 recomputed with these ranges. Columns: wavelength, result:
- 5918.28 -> 4.268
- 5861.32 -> 4.577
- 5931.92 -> 4.657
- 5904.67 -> 4.511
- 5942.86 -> 5.001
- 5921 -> 3.896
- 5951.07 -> 4.389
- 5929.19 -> 4.454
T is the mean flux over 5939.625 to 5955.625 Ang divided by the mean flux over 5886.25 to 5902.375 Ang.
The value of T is 1.2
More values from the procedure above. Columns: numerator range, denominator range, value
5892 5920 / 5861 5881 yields 0.87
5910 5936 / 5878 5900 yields 1.10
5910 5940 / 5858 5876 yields 0.93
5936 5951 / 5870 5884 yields 1.04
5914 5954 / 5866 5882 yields 0.96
